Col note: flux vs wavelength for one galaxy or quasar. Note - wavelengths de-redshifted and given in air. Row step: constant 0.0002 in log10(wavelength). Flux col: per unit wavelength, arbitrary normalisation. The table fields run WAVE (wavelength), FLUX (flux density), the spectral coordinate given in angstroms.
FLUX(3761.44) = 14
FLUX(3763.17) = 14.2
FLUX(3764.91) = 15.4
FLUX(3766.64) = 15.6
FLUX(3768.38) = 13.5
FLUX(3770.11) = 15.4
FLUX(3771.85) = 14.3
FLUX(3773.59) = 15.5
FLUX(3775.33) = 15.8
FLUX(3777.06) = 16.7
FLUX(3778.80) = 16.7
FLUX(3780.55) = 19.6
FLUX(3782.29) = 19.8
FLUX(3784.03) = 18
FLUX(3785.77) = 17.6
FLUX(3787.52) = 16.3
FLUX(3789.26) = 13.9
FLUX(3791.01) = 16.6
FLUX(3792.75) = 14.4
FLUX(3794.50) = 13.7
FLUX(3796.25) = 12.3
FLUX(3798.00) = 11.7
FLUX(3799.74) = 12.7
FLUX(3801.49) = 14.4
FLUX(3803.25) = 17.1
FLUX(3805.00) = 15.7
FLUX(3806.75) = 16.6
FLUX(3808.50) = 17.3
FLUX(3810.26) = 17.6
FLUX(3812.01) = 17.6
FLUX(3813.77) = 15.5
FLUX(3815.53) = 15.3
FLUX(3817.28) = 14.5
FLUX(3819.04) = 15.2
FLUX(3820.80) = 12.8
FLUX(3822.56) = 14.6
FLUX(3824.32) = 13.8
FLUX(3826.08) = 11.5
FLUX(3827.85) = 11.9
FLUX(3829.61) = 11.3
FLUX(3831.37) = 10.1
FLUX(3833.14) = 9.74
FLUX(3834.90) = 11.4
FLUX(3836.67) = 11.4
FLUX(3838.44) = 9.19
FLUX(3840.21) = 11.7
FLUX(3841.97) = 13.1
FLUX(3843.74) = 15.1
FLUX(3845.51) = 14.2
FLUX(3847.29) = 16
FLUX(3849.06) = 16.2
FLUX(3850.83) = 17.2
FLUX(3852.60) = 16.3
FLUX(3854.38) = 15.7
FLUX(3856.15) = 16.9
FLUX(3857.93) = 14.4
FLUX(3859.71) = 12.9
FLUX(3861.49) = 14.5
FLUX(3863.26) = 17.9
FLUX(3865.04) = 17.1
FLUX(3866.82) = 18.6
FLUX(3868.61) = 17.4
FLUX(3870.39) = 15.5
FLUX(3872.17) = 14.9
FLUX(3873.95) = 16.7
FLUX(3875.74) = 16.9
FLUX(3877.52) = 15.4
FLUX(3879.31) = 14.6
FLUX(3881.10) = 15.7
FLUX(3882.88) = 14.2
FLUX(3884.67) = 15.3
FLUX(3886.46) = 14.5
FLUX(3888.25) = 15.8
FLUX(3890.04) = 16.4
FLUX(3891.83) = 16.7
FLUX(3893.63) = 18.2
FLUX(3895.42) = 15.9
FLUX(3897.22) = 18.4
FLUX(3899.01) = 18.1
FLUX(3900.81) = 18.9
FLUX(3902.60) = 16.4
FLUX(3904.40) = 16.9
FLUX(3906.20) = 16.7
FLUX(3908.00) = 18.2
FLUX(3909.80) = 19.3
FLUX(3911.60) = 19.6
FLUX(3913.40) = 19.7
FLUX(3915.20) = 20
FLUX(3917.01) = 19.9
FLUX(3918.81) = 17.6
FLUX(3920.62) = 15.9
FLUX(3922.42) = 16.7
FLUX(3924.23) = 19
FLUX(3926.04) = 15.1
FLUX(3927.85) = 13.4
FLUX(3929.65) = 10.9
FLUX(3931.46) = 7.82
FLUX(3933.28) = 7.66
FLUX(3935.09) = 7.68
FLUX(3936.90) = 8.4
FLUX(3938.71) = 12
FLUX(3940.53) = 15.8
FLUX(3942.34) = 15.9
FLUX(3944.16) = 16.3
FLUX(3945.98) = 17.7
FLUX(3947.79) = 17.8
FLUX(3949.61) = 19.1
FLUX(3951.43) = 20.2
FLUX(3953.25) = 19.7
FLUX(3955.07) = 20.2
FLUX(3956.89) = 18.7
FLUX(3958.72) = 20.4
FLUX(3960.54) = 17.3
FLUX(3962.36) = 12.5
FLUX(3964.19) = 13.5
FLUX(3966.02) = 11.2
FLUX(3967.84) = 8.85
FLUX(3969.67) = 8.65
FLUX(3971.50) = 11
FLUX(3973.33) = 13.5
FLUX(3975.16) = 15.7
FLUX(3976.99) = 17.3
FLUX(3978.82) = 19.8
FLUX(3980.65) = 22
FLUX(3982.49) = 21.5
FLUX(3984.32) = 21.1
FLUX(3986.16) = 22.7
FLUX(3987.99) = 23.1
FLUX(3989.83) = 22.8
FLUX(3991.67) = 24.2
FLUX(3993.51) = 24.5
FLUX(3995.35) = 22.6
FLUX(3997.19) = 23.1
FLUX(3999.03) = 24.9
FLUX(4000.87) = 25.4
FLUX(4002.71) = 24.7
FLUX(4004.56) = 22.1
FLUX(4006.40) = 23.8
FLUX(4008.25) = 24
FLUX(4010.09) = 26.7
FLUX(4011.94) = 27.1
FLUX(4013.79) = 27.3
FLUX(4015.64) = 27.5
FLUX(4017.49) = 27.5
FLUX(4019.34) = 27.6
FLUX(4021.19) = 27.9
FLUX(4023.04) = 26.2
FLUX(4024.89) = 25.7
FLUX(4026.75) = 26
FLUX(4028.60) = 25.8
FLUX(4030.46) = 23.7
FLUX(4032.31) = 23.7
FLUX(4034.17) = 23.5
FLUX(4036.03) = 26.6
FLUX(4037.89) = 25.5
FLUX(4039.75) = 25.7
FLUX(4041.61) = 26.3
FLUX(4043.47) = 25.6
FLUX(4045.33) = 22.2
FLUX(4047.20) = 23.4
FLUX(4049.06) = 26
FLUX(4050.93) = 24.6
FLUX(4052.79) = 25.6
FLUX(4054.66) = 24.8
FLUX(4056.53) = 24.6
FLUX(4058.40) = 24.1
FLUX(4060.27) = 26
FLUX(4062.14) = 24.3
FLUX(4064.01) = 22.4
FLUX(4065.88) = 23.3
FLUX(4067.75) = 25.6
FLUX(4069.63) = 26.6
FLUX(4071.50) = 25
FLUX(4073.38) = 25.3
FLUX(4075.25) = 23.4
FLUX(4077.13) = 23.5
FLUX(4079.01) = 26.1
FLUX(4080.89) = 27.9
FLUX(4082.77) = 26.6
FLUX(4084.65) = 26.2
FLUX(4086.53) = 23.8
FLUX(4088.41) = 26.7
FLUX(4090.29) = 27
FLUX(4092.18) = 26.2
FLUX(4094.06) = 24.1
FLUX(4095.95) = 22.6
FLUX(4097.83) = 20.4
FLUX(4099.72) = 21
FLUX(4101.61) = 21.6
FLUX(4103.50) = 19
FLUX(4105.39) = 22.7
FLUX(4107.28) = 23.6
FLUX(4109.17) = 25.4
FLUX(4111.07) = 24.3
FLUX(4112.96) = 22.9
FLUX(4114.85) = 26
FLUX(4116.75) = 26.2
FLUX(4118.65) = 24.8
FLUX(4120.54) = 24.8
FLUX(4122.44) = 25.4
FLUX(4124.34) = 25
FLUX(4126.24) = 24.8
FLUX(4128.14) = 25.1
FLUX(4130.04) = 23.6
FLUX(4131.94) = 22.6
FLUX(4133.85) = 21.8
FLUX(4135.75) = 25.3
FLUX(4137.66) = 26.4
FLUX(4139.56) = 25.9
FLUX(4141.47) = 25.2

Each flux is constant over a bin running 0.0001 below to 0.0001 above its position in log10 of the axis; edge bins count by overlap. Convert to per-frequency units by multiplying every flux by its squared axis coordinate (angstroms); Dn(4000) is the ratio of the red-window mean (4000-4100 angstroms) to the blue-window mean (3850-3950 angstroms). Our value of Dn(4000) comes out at 1.7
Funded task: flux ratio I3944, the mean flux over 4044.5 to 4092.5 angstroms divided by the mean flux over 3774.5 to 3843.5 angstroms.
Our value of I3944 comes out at 1.7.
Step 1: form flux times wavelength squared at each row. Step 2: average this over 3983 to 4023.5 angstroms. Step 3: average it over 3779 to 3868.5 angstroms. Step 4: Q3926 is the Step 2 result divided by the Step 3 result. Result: 1.84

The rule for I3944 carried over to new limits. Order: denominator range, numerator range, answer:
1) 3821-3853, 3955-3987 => 1.26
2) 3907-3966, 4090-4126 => 1.49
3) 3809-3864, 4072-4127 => 1.73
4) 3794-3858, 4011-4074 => 1.80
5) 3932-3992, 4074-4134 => 1.48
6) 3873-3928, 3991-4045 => 1.49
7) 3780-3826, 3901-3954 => 1.03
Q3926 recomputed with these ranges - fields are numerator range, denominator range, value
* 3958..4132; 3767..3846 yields 1.82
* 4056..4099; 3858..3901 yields 1.69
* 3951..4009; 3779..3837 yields 1.45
